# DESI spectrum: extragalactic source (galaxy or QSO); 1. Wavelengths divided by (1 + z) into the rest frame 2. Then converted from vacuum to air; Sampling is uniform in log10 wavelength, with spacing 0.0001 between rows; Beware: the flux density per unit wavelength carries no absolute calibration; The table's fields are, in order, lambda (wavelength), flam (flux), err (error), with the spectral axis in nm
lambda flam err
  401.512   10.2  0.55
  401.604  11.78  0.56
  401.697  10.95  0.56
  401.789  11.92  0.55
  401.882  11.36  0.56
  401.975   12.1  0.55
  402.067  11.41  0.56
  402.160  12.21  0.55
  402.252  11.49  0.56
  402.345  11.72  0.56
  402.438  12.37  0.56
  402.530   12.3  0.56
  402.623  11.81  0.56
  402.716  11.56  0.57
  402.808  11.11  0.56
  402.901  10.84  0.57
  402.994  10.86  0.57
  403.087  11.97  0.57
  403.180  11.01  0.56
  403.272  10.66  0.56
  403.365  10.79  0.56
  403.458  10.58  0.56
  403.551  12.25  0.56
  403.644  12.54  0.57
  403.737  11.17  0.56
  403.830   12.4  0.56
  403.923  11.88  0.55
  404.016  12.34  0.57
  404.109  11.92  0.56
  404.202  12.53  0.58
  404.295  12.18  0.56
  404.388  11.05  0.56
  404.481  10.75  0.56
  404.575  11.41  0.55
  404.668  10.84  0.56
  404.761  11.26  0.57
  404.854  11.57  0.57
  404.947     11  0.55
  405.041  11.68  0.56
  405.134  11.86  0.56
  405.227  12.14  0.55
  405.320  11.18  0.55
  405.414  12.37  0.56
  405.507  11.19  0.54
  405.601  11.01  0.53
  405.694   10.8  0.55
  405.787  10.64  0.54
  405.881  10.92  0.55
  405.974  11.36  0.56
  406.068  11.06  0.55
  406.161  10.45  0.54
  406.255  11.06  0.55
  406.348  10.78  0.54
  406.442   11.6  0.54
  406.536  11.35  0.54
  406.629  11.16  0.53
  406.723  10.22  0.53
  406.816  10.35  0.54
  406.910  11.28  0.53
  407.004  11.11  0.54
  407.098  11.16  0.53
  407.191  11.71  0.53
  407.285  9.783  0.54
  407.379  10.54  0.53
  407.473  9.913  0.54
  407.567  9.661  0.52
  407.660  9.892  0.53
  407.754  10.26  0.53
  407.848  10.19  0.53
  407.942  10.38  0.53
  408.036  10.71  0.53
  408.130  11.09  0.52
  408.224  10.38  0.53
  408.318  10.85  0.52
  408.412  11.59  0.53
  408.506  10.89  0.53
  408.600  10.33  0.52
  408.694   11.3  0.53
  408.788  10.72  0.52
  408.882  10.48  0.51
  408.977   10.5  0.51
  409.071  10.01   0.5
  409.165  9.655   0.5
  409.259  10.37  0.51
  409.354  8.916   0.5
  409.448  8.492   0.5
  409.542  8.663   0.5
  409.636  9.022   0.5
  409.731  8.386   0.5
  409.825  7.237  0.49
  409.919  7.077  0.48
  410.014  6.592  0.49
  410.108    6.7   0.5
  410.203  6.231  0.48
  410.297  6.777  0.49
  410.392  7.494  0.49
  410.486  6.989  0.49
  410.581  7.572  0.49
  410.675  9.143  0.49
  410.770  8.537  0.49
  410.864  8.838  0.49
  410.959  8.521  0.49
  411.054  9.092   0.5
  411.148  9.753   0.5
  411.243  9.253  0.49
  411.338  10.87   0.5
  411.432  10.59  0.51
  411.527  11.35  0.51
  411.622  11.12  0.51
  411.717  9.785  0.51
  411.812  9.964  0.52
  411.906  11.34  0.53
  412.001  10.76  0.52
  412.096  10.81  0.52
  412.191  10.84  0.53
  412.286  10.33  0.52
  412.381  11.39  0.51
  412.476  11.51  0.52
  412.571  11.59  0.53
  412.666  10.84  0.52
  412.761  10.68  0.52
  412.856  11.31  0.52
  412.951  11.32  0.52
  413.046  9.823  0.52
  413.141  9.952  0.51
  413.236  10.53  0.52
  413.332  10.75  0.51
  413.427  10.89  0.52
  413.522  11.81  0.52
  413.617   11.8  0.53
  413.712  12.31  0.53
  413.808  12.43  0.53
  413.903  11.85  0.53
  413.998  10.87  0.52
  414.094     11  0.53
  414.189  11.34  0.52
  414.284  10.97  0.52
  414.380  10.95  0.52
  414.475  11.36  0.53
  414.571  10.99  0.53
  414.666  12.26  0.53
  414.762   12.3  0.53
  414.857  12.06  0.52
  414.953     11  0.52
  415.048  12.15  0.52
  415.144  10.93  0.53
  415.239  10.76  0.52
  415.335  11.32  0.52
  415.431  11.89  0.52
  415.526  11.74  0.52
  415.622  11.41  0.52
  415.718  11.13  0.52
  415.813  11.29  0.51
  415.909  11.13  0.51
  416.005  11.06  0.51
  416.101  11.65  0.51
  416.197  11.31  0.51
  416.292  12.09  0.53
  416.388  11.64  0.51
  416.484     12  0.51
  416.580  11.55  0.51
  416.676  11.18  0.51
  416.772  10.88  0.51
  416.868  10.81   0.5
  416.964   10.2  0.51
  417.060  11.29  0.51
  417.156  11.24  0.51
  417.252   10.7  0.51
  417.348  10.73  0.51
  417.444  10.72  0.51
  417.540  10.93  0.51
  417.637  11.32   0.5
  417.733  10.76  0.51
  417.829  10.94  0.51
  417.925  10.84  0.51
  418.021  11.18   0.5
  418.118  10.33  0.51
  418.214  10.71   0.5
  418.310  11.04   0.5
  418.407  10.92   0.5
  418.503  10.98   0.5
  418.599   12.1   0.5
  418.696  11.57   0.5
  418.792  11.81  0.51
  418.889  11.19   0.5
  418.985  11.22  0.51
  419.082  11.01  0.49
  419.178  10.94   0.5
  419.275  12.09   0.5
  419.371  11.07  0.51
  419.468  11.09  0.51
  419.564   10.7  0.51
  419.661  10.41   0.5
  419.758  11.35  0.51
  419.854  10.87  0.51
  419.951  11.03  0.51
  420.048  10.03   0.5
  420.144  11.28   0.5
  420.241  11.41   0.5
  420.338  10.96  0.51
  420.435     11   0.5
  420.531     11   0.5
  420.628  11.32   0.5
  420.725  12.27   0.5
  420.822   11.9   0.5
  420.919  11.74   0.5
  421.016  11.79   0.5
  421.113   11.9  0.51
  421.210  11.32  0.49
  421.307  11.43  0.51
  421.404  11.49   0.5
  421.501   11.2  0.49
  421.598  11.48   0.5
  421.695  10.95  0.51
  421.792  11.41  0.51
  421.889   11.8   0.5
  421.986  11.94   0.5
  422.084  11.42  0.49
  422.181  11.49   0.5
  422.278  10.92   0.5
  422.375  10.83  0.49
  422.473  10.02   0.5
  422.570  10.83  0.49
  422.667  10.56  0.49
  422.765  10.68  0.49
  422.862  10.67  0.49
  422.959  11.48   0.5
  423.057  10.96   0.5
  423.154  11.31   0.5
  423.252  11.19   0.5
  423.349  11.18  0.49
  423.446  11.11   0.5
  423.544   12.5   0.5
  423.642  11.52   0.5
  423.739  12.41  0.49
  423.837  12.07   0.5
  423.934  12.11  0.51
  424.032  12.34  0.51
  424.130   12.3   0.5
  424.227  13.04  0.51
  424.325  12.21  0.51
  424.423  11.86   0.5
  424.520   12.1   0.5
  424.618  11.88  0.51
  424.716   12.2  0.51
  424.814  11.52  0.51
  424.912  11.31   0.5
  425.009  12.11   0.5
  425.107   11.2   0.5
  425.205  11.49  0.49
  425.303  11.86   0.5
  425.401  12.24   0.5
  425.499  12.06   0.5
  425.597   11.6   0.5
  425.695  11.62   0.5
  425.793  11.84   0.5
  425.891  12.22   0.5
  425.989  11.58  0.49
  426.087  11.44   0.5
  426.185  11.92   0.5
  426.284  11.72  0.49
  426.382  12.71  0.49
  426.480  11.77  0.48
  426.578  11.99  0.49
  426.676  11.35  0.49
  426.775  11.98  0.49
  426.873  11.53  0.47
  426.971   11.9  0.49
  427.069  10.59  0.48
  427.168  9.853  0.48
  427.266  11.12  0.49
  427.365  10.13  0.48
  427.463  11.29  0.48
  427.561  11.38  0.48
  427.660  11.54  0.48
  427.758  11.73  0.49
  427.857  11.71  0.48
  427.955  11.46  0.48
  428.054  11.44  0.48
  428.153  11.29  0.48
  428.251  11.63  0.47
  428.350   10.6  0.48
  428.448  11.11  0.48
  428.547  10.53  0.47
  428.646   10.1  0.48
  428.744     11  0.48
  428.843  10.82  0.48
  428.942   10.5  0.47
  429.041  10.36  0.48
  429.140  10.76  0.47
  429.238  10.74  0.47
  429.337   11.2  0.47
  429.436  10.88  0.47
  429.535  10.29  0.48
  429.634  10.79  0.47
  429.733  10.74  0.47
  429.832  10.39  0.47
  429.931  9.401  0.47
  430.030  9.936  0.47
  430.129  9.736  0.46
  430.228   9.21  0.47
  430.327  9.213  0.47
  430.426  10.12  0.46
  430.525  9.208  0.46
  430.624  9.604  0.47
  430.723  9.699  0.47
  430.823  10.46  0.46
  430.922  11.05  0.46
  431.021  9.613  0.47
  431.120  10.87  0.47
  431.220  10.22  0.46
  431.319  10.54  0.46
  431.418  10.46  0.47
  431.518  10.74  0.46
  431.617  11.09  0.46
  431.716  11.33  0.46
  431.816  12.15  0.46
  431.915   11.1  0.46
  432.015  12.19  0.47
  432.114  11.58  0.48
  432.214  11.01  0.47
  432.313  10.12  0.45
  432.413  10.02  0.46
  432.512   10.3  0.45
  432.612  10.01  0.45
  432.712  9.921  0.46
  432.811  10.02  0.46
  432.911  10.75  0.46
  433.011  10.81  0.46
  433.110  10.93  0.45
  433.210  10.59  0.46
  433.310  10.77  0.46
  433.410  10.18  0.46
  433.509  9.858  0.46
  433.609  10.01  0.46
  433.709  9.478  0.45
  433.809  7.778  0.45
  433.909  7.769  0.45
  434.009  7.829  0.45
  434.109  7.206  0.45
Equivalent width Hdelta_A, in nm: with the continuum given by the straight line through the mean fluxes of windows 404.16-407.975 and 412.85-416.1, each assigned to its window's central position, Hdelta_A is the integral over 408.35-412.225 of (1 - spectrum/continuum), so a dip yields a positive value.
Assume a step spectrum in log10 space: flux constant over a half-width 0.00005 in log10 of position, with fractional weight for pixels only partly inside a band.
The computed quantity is 0.64 nm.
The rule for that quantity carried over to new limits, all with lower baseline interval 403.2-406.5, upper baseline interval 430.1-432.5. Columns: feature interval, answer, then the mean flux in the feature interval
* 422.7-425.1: -0.22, 11.7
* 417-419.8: -0.04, 11.1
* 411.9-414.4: 0.00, 11.1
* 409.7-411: 0.42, 7.57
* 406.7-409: 0.14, 10.6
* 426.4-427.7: -0.08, 11.3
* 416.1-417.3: -0.03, 11.3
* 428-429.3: -0.03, 10.8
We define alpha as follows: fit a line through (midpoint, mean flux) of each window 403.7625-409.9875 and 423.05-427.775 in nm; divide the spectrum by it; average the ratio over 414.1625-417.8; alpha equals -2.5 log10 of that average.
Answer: -0.01 mag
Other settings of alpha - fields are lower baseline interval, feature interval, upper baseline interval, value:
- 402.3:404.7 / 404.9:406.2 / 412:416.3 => 0.024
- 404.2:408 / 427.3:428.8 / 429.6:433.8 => -0.068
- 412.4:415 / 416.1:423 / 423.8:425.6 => 0.045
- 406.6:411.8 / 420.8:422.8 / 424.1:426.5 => 0.012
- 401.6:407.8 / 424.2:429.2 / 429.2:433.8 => -0.090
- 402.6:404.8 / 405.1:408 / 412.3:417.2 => 0.054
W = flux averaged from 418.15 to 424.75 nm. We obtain 11.4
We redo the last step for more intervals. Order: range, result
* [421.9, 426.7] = 11.7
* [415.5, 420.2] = 11.1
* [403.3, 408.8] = 11.1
